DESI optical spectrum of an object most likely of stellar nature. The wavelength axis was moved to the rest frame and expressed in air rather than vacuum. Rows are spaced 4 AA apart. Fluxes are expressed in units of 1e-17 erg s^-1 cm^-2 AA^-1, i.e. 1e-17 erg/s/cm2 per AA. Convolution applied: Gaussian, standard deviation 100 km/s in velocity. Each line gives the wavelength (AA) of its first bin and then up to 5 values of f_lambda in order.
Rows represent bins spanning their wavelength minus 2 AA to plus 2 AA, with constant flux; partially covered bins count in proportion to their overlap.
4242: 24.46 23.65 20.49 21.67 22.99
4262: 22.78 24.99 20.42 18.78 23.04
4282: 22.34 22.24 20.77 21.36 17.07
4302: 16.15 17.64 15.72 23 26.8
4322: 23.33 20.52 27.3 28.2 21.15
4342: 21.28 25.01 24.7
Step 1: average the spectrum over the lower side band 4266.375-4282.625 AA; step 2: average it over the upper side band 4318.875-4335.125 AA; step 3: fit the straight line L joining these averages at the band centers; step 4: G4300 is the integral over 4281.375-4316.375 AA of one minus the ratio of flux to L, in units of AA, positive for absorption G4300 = 5.2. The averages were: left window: 21.4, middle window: 19.6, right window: 24.8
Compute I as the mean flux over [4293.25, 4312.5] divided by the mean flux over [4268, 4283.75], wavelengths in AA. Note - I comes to 0.8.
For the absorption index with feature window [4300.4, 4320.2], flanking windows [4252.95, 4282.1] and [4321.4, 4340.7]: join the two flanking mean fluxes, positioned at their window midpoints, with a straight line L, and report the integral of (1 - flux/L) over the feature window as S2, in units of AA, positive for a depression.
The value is 2.9 AA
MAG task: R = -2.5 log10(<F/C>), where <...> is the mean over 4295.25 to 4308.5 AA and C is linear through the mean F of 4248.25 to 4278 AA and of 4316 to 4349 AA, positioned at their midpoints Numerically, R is 0.33 mag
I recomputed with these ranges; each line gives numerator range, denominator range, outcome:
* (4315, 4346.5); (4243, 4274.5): 1.09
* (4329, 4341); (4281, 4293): 1.15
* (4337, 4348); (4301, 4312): 1.37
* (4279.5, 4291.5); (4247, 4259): 1.00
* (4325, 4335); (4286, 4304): 1.33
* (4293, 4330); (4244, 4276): 0.93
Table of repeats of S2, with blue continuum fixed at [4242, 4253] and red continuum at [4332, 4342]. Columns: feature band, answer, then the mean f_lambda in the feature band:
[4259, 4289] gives 1.1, 22.1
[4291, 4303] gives 2.4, 18.6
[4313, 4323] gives -0.4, 24.6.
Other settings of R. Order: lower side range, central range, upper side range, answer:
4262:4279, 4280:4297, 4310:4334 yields 0.06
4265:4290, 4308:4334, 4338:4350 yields -0.03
